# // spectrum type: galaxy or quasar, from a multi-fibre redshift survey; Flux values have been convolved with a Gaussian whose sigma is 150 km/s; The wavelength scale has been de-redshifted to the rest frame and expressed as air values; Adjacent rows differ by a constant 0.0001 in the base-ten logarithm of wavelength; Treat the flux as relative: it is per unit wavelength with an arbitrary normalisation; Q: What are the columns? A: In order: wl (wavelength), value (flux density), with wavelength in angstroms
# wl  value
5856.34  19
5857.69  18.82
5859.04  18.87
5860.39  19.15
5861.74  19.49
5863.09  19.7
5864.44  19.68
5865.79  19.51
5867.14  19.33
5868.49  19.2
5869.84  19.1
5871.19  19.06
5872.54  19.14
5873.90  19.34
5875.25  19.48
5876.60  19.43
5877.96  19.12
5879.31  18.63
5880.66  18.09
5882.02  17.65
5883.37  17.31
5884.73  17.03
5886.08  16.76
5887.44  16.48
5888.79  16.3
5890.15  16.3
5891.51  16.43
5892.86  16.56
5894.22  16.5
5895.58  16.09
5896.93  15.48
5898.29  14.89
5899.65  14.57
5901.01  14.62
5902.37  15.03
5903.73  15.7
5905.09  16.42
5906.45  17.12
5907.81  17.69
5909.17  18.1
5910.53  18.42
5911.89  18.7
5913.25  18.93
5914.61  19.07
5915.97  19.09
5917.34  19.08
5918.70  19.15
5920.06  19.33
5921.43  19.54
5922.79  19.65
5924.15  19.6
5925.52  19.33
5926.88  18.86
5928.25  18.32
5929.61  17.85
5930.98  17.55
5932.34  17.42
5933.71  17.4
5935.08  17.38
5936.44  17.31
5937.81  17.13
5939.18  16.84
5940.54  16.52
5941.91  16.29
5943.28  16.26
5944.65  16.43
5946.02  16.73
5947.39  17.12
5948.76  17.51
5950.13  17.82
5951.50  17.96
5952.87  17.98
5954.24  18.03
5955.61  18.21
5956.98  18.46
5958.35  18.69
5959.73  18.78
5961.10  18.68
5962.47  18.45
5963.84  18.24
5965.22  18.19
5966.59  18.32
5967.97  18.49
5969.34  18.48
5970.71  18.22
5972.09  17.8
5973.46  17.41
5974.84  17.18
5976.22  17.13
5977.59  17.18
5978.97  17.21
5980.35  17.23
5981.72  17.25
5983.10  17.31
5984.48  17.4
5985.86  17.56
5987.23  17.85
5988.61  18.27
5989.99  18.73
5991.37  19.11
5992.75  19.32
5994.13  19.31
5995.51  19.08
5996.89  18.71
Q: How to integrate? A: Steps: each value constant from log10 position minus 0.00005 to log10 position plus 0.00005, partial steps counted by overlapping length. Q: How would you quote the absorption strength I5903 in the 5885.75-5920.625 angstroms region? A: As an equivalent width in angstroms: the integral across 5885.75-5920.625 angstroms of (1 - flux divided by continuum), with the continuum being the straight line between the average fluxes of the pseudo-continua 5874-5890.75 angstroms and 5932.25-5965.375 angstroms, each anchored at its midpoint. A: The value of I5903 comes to 1.35 angstroms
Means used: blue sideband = 17.8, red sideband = 17.6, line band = 17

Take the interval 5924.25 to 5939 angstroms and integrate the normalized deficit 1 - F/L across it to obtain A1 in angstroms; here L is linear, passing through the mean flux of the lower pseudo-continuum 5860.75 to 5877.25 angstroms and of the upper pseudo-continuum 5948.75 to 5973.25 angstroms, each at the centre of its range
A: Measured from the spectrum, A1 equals 0.6 angstroms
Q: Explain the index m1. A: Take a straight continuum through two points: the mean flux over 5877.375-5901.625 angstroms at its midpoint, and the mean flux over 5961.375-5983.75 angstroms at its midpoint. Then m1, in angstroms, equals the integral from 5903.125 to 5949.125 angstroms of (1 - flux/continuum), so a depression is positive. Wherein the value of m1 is -2.1 angstroms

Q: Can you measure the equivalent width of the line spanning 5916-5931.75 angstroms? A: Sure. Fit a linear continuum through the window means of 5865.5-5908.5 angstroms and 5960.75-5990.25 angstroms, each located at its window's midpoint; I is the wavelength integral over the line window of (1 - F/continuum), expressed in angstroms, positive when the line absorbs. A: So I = -1.3 angstroms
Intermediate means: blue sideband 17.3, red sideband 17.8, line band 18.9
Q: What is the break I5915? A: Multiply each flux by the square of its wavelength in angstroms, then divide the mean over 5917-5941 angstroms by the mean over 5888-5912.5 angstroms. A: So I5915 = 1.12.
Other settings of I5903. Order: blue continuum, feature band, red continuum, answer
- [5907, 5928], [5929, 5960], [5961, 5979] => 1.6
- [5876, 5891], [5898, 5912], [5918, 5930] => 1.5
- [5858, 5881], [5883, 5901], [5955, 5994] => 2.7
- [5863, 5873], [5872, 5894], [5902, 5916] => 1.2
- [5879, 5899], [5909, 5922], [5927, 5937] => -1.3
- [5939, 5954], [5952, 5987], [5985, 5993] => -0.2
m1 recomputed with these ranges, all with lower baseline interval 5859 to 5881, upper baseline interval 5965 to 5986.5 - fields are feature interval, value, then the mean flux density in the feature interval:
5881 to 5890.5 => 1.05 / 16.9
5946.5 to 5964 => -0.18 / 18.1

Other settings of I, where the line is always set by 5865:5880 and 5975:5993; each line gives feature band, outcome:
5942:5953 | 0.7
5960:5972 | -0.2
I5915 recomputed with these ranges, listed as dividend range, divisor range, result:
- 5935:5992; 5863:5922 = 1.02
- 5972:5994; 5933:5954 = 1.05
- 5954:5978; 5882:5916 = 1.11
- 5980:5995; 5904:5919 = 1.02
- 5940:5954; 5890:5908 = 1.09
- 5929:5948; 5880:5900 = 1.05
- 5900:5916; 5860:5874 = 0.91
